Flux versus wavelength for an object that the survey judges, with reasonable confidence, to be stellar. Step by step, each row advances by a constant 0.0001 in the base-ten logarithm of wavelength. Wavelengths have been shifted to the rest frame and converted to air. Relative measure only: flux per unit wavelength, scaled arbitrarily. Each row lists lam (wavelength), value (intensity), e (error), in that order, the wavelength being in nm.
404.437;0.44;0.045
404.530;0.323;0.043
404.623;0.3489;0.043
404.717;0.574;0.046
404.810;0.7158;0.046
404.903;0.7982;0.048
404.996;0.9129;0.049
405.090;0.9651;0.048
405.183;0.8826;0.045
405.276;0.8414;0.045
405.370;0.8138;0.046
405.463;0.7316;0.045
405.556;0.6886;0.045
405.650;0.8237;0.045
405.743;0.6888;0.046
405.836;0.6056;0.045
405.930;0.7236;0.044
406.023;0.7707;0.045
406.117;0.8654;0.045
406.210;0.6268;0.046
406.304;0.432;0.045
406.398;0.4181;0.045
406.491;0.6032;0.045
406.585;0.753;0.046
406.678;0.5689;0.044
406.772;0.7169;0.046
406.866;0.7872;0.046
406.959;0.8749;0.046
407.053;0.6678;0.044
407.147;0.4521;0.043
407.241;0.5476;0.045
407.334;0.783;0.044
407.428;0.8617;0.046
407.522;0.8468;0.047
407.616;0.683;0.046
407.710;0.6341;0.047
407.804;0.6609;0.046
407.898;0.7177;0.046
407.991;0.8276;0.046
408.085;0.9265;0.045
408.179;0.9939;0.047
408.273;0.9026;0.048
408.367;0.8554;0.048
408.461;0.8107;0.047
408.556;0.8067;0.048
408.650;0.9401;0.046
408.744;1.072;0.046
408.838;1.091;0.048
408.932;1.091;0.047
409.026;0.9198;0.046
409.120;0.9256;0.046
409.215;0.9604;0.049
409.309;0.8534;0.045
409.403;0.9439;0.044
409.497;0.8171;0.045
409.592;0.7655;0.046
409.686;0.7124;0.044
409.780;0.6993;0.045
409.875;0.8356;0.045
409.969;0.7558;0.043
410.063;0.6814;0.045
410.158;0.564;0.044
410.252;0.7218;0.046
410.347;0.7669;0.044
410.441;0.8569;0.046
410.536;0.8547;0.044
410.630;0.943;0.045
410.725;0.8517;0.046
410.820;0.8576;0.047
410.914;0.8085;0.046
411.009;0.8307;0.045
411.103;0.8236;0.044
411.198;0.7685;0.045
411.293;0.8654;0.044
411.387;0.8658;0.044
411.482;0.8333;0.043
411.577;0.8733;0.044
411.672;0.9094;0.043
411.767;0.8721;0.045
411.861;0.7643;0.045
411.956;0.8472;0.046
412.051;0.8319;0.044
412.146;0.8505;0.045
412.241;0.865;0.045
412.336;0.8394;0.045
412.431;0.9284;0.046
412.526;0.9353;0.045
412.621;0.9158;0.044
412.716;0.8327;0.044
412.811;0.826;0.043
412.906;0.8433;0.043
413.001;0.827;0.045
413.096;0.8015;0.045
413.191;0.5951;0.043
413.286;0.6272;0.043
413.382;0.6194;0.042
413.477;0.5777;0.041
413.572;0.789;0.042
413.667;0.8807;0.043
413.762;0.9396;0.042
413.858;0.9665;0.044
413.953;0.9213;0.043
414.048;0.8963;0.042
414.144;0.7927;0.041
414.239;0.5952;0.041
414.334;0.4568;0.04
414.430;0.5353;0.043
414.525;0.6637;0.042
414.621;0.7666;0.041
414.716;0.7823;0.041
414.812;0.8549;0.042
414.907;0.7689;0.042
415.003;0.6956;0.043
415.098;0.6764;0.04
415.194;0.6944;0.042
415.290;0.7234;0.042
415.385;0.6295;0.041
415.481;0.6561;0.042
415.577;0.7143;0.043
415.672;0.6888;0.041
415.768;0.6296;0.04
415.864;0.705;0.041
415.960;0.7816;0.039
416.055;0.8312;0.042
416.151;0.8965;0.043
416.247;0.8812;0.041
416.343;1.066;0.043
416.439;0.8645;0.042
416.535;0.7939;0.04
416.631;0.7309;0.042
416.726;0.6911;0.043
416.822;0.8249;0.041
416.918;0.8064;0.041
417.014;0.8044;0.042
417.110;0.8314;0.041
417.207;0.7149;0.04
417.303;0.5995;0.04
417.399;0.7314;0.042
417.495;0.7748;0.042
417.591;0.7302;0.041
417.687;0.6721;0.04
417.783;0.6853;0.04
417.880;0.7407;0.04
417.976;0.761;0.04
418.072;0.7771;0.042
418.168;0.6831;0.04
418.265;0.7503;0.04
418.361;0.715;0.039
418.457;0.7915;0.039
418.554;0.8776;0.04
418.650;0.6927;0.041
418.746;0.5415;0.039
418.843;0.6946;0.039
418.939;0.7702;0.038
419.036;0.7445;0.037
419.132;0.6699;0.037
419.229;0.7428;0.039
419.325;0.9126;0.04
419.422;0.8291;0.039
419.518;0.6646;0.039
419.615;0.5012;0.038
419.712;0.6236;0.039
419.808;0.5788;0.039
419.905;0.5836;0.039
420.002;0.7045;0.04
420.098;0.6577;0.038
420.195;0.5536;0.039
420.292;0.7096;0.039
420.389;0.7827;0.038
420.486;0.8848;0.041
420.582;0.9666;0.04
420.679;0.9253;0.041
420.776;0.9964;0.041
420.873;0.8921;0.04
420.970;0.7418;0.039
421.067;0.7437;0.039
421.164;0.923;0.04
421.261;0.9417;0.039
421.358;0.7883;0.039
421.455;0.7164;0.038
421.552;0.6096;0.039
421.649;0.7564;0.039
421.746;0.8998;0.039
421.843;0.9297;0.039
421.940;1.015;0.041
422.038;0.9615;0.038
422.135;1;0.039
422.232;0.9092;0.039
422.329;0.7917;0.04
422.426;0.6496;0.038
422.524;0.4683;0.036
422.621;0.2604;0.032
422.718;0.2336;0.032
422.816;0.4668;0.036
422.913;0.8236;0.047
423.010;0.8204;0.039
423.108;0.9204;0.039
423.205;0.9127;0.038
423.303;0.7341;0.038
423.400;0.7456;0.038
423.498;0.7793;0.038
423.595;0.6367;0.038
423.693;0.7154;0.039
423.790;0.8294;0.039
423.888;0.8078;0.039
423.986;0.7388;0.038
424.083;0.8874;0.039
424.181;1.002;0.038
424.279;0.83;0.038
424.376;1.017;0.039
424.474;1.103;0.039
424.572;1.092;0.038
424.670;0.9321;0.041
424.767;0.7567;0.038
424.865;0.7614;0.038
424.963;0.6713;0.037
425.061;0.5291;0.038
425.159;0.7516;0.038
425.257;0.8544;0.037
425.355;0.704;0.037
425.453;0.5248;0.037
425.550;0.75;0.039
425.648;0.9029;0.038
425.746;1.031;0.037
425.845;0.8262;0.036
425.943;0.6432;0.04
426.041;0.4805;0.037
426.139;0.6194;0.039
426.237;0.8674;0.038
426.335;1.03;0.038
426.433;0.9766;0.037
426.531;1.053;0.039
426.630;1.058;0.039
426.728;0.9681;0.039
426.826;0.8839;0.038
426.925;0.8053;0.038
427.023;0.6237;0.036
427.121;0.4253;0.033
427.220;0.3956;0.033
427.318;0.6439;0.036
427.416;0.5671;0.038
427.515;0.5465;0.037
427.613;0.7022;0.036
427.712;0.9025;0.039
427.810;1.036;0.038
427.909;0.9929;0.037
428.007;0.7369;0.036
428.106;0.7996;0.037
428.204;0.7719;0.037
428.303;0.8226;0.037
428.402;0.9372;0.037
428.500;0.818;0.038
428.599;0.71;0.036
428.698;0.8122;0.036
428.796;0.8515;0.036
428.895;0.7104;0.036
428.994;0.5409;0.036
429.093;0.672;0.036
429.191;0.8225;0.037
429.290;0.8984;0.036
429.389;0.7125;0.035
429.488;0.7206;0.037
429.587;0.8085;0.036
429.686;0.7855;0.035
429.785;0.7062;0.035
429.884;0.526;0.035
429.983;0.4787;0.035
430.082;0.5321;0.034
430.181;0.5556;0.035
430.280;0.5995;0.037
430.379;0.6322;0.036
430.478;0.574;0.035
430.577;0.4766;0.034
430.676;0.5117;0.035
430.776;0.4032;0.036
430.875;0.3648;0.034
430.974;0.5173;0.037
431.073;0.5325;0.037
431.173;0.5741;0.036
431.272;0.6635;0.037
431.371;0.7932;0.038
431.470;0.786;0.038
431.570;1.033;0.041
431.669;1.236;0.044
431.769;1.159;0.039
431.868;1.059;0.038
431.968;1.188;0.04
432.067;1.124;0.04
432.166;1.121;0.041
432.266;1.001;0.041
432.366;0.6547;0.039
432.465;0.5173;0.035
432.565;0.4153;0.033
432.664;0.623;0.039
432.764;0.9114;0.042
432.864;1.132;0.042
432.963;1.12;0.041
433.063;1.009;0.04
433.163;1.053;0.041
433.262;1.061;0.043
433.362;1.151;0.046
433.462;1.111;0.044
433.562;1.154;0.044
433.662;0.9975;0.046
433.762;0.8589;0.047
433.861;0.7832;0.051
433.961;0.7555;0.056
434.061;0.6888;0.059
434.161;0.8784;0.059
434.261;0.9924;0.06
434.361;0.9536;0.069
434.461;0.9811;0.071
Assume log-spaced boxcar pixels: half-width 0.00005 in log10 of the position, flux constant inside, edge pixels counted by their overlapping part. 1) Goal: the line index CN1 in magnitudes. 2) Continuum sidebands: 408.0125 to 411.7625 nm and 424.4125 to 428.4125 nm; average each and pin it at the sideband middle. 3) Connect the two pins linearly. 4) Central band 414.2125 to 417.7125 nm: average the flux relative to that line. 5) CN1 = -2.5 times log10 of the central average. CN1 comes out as 0.13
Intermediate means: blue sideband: 0.855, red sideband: 0.791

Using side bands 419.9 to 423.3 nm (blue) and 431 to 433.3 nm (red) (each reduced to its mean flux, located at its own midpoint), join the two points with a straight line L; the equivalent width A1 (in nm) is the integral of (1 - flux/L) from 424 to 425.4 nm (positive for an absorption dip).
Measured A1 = -0.067 nm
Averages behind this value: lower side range 0.772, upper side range 0.898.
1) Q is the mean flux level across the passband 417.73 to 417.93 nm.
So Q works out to 0.711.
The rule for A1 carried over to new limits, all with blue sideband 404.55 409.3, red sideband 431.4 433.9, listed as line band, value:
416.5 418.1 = 0.198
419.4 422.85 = 0.543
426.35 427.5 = 0.198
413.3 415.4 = 0.226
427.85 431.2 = 0.954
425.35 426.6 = 0.150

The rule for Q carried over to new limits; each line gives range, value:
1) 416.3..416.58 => 0.906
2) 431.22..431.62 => 0.819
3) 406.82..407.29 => 0.667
